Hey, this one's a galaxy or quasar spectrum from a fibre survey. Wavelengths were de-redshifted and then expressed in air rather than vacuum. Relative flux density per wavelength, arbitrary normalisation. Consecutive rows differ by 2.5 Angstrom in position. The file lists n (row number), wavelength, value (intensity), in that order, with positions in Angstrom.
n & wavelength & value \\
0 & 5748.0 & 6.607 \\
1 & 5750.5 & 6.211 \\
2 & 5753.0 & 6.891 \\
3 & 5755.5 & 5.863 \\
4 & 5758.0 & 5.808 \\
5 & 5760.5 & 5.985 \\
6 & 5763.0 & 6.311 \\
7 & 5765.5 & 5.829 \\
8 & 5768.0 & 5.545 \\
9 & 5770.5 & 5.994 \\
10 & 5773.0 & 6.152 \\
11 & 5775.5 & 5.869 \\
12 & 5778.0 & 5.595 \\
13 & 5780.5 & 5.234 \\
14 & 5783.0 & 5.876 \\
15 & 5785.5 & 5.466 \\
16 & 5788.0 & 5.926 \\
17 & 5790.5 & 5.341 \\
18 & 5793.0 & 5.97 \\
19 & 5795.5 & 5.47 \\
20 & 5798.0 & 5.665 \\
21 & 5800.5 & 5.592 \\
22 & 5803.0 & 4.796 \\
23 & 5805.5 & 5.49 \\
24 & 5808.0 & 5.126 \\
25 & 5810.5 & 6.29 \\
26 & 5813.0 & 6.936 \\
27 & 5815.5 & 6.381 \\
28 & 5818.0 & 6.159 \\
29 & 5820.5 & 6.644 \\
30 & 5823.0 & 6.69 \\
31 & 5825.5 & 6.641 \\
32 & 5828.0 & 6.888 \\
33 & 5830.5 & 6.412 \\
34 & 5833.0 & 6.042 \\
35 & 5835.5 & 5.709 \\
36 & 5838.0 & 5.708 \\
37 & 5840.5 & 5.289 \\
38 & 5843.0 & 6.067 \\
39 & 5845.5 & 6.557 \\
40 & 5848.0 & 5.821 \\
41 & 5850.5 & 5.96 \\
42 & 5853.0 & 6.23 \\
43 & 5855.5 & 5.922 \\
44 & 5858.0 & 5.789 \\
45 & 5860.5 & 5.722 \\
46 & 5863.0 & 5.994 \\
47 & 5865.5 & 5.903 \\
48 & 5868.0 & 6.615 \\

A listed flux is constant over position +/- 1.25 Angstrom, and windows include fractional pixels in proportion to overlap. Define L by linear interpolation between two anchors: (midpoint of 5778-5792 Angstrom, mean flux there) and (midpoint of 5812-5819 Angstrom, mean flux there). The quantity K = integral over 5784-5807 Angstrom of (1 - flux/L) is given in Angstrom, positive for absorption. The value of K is 1.4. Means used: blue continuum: 5.58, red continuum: 6.49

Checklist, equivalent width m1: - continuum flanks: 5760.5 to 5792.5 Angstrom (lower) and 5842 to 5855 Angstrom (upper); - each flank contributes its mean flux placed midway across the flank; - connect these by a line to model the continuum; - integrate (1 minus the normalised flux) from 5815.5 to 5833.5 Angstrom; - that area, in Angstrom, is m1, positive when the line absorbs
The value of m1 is -1.51 Angstrom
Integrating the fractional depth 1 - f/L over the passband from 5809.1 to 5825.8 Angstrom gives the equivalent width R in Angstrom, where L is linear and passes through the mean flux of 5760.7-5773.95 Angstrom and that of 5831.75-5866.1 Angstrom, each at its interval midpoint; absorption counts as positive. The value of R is -1.7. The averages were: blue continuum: 5.96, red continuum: 5.91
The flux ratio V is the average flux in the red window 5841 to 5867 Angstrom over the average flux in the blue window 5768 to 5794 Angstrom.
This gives 1.0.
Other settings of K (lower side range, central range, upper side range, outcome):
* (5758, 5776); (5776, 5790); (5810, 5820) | 1.15 Angstrom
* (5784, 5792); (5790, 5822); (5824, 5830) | 1.39 Angstrom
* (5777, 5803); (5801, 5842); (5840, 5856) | -1.79 Angstrom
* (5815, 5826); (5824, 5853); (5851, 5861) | 0.49 Angstrom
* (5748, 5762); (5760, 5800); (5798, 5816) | 1.56 Angstrom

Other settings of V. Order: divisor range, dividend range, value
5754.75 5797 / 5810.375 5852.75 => 1.08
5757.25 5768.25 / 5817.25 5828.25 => 1.11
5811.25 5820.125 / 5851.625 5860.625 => 0.91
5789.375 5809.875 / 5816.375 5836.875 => 1.17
